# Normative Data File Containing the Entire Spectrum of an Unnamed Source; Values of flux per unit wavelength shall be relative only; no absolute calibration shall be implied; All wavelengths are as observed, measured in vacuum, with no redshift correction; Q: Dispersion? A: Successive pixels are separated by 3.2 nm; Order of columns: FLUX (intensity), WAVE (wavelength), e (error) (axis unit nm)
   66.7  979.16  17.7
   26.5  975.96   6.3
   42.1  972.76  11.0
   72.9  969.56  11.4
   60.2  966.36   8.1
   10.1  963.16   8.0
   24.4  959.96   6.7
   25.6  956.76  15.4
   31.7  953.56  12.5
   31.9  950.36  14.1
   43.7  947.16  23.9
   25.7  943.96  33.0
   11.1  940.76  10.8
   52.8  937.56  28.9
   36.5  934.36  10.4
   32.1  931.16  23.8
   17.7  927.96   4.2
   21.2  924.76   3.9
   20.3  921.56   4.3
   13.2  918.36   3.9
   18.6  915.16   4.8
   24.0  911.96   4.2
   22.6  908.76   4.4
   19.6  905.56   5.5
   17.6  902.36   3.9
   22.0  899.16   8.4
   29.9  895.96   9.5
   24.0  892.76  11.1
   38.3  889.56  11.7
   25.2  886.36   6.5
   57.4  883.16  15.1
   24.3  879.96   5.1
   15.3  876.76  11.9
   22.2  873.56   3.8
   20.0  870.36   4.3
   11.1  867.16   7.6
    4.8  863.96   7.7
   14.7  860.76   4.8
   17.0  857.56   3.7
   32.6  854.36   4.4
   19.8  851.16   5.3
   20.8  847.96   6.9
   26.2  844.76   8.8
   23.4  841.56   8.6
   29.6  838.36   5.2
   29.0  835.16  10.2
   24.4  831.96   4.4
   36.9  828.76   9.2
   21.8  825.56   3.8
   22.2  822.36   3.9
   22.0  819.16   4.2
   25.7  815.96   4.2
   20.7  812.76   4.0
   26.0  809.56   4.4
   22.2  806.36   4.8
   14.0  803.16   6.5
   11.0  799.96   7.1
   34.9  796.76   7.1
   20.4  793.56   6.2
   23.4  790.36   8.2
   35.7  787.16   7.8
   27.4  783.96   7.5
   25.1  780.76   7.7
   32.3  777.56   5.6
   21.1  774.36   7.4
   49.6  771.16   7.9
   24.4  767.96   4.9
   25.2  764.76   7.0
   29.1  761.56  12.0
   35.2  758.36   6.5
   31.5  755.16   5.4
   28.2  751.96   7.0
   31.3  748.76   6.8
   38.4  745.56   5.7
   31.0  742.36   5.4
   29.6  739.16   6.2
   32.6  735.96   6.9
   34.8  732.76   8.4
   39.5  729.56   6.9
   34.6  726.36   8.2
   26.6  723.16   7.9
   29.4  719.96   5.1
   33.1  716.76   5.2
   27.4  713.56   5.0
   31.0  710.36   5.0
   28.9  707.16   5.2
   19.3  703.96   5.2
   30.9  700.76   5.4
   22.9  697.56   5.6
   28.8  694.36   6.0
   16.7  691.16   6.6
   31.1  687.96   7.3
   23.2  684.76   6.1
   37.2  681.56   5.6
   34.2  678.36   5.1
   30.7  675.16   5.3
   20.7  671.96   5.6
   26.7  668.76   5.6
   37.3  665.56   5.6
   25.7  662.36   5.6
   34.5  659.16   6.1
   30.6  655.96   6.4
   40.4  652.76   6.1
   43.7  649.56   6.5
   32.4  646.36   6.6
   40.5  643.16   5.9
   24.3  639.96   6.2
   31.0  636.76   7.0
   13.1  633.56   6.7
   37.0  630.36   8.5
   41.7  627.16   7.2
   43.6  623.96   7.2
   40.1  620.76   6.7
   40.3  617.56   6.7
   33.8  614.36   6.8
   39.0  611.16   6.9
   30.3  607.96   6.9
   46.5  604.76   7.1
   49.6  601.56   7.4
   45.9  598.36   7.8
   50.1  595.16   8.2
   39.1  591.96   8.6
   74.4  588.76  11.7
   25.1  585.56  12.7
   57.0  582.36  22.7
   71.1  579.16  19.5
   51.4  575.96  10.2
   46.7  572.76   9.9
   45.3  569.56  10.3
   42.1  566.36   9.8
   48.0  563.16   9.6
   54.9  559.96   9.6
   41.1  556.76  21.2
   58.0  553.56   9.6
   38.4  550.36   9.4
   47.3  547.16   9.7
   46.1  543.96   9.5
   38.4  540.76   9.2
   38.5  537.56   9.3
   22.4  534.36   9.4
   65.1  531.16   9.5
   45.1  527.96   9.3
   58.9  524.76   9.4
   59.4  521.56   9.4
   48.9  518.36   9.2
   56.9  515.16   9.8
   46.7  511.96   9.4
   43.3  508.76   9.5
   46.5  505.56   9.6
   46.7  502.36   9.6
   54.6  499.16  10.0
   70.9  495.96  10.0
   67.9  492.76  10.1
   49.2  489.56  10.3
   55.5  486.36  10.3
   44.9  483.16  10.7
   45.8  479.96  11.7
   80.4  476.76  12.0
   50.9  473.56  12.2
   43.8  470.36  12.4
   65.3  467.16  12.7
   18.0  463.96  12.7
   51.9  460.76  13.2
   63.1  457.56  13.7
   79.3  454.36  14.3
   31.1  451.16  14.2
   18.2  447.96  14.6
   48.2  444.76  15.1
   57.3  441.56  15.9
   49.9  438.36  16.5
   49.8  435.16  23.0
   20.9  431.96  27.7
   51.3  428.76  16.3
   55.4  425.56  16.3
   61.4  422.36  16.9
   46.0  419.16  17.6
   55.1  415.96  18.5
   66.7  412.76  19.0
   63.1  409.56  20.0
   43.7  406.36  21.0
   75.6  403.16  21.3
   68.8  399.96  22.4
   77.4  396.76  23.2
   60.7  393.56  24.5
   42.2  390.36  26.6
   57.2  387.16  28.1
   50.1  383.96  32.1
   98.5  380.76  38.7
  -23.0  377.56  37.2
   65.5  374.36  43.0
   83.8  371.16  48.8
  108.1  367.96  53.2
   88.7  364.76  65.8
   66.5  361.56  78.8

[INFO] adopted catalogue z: 1.60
